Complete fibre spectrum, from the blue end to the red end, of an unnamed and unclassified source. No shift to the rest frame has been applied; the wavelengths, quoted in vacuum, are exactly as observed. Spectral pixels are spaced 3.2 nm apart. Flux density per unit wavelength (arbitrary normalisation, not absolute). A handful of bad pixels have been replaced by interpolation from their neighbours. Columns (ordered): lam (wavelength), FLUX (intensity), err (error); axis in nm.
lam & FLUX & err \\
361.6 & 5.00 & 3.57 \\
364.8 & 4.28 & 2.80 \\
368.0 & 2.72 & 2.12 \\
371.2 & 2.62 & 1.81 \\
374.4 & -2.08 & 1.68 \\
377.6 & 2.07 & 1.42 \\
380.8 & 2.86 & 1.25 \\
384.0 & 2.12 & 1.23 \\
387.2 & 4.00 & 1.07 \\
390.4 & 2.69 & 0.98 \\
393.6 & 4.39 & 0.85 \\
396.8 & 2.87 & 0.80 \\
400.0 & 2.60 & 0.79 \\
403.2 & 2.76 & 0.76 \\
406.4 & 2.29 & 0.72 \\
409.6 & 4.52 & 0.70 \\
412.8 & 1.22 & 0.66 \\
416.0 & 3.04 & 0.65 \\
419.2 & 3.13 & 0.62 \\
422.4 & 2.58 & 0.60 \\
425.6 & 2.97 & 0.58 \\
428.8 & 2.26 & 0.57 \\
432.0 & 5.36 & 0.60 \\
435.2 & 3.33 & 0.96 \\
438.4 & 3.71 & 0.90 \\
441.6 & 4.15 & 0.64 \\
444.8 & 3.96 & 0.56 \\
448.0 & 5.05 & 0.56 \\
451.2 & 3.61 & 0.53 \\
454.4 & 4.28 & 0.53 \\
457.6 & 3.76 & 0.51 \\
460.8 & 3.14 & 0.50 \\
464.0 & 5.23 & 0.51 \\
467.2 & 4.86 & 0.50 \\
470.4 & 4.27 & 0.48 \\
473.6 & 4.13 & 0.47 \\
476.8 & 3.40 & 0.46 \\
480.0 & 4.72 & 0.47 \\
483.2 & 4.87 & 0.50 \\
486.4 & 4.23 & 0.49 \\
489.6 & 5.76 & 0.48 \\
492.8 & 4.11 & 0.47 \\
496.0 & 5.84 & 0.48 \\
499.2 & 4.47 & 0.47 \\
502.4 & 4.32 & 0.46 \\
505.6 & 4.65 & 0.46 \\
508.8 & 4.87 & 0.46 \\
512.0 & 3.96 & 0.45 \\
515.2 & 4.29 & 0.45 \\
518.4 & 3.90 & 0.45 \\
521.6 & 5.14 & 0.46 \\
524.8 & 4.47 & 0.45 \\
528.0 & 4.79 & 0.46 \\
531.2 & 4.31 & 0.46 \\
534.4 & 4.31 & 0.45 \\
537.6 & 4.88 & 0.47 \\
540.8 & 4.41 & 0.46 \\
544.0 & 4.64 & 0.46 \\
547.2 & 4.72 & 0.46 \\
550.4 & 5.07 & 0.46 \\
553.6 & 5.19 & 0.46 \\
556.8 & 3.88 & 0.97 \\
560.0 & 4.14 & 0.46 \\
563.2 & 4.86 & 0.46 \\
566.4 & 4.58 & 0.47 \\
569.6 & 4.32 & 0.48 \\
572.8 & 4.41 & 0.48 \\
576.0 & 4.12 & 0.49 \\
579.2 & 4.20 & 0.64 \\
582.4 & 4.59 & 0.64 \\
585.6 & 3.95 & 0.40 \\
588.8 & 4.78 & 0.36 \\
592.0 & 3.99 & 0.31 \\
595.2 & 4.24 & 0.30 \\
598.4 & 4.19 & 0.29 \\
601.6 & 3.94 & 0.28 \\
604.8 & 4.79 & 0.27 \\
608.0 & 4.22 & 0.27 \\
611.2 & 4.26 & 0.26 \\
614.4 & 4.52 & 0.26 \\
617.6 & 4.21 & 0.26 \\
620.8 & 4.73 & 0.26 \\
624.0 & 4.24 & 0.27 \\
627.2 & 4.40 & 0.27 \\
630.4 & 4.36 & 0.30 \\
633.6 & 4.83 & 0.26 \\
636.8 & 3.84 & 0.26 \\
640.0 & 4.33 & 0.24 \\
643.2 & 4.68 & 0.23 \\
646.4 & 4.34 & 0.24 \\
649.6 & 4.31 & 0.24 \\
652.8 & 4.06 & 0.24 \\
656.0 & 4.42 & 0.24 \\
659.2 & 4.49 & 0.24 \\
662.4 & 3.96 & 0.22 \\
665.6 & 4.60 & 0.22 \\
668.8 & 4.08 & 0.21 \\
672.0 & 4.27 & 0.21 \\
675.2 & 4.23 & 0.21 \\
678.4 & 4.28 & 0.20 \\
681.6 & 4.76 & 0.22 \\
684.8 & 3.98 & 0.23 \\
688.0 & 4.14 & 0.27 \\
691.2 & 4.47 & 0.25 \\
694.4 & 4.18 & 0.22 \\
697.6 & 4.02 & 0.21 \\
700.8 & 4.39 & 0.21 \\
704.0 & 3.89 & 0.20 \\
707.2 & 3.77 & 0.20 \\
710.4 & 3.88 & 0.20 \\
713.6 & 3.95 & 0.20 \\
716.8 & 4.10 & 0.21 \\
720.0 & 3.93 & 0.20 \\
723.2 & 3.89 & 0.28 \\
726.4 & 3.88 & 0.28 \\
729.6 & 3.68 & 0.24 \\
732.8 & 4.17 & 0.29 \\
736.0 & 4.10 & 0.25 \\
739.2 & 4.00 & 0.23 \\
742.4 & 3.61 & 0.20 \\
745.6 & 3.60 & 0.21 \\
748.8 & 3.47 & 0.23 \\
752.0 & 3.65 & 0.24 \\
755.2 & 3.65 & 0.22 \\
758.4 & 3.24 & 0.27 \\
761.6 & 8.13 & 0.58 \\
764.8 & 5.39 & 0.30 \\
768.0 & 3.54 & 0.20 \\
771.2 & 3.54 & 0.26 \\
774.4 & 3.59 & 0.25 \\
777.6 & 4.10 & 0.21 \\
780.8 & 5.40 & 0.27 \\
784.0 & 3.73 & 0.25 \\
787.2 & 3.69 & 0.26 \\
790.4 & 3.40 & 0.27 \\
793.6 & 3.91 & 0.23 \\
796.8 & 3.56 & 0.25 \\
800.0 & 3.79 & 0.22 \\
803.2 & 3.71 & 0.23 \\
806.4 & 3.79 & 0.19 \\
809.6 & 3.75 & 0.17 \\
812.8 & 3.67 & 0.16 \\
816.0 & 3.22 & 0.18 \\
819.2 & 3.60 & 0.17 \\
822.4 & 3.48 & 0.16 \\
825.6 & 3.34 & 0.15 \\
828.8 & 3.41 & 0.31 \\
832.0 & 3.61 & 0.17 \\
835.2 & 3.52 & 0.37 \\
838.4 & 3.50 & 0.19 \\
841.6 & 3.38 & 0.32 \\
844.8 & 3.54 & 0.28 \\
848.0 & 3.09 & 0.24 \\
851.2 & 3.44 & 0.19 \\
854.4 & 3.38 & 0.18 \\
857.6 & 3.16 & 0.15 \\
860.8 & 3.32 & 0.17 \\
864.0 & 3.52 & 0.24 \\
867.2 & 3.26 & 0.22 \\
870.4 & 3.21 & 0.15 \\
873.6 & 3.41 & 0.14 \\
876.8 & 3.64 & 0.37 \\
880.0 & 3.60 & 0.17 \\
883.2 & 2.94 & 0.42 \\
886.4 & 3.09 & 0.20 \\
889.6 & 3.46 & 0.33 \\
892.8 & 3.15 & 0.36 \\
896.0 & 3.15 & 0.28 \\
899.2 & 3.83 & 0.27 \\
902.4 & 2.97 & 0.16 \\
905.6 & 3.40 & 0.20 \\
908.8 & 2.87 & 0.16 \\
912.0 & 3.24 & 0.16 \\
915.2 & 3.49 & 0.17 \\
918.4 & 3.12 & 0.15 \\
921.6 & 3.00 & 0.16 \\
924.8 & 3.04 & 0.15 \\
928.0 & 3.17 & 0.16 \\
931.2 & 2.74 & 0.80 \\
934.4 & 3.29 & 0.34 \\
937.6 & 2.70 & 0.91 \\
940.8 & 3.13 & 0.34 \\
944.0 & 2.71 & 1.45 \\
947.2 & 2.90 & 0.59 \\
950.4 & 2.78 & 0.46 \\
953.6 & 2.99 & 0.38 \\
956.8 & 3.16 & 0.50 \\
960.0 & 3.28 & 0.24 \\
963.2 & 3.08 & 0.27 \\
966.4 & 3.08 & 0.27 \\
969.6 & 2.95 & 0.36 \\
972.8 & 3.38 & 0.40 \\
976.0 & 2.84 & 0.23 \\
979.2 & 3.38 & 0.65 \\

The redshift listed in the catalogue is 0.161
